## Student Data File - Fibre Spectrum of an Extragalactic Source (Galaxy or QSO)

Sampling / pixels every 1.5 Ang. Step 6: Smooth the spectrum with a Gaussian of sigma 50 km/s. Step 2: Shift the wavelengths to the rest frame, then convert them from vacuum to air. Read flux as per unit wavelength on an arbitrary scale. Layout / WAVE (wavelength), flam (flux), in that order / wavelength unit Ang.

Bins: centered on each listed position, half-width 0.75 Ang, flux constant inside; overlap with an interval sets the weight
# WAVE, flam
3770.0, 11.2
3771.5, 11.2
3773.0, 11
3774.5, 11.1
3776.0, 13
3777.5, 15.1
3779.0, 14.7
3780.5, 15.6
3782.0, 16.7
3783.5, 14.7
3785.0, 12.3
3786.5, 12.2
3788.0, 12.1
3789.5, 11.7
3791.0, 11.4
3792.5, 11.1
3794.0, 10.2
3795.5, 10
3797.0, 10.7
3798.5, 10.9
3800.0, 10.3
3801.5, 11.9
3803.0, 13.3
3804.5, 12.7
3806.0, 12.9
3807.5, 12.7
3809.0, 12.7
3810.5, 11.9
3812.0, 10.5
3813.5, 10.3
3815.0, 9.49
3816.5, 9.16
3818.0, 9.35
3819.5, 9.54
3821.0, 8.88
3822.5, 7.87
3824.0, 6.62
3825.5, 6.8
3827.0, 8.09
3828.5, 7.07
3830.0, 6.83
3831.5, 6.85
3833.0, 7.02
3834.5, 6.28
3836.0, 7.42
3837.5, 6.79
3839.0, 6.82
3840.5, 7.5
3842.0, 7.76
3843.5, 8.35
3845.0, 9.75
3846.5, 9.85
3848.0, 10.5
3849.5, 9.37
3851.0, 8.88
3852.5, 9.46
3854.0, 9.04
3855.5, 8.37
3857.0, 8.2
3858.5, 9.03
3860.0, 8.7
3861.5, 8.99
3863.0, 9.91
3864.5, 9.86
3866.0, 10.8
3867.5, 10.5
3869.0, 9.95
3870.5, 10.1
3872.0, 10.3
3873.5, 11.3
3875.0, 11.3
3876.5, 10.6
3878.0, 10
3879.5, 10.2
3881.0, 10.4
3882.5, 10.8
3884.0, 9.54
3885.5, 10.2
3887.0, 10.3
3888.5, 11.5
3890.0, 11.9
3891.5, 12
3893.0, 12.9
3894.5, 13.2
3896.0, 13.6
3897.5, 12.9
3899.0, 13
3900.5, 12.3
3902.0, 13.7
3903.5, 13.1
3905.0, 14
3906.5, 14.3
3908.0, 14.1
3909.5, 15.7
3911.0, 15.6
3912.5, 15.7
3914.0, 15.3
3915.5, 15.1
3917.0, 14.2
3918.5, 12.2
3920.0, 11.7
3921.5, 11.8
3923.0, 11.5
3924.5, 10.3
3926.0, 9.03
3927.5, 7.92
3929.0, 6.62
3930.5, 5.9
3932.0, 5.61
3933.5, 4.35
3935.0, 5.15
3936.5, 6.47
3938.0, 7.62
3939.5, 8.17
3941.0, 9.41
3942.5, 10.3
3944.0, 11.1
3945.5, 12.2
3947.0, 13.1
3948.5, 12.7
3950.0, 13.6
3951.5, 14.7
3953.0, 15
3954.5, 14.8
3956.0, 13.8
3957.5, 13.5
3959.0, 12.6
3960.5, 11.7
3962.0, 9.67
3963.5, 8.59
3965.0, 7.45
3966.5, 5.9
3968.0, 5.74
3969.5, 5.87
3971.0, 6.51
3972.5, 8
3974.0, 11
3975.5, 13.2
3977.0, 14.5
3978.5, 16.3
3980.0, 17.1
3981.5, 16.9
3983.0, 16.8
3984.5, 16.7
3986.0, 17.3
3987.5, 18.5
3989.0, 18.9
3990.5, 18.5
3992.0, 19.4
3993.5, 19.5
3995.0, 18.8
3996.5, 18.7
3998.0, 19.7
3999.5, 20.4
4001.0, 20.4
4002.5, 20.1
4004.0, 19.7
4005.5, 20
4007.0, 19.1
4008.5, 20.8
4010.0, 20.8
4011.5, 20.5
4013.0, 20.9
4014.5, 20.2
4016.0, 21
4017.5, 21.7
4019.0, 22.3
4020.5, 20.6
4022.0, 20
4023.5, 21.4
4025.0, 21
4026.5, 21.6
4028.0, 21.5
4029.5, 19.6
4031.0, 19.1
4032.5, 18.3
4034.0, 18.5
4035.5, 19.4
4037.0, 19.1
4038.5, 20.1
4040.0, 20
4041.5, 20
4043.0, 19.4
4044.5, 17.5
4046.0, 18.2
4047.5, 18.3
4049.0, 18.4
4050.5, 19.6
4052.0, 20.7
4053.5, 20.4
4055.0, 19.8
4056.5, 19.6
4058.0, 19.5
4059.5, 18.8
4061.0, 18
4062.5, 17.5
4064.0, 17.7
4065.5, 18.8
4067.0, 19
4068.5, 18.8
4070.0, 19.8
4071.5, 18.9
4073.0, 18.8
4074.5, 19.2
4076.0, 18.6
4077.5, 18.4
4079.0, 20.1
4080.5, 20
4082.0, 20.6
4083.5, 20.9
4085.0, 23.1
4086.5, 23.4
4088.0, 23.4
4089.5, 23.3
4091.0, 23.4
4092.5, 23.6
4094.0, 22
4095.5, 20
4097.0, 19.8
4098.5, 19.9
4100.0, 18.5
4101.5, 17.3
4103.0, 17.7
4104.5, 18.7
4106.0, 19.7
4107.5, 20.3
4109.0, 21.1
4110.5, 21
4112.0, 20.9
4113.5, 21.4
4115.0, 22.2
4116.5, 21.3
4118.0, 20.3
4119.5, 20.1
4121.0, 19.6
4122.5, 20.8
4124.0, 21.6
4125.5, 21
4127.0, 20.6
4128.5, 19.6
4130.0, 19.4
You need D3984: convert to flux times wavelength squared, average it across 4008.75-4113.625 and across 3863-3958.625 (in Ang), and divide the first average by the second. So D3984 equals 1.89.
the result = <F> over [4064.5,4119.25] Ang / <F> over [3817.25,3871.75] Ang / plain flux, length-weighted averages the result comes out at 2.38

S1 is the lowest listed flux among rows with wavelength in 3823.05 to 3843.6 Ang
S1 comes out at 6.28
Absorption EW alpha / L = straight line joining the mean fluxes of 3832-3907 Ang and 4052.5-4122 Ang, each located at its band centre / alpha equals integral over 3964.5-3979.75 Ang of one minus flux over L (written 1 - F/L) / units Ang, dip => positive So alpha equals 5.33 Ang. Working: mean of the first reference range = 10.2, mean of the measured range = 9.73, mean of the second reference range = 20.1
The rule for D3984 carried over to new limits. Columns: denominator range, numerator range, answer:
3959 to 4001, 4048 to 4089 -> 1.45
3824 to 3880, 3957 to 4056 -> 2.13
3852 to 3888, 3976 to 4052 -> 2.10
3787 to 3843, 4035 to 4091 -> 2.34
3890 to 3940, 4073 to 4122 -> 1.98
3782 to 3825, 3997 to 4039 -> 2.05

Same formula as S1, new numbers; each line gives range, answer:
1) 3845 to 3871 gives 8.2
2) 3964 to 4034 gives 5.74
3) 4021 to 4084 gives 17.5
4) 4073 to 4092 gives 18.4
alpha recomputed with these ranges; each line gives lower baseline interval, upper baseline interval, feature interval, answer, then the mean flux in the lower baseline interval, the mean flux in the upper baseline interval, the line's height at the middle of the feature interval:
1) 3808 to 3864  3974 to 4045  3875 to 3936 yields 6.2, 8.67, 19.2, 12.9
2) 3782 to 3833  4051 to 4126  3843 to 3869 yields 5.8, 10.4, 20.2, 12.1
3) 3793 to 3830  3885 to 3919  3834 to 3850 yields 4.3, 10.1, 13.4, 11.2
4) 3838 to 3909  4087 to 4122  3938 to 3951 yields 2.4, 10.6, 20.7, 13.7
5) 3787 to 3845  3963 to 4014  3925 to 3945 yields 9.2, 9.54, 16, 14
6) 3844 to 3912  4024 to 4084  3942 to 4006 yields 5.4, 11.1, 19.3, 15.6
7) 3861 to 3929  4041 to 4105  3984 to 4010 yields -4.6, 11.8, 19.8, 16.4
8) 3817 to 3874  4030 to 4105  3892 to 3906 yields -2.3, 8.64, 19.7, 11.3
